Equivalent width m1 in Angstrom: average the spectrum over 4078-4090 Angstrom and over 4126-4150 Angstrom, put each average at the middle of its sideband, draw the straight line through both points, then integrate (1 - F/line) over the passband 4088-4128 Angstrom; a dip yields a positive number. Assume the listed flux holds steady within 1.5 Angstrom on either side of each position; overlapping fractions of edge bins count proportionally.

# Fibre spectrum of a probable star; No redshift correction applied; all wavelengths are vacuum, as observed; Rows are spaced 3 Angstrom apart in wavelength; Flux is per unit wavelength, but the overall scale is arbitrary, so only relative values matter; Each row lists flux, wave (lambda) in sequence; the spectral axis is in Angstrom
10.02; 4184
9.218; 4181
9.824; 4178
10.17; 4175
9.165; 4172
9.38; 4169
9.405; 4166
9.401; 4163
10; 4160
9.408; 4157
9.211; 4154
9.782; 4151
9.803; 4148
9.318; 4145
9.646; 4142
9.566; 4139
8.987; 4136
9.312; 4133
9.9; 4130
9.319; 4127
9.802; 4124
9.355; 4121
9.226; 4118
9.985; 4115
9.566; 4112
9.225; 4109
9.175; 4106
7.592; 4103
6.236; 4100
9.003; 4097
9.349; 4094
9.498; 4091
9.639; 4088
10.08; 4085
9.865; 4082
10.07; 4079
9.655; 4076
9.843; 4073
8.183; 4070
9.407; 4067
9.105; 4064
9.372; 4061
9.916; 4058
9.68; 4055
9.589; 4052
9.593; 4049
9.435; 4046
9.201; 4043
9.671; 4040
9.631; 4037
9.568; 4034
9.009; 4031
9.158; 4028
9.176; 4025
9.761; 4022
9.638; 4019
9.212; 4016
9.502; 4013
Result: 2.7 Angstrom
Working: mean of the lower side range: 9.89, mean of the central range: 9.04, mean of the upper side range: 9.49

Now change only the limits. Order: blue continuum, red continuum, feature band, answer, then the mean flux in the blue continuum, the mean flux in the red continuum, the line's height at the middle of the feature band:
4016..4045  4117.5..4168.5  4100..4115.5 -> 1.1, 9.41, 9.5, 9.47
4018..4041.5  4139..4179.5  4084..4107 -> 1.8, 9.45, 9.58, 9.51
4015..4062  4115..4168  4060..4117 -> 1.8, 9.48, 9.51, 9.49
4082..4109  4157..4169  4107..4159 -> -1.3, 8.9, 9.55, 9.26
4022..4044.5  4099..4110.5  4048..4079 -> -2.2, 9.37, 8.14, 8.85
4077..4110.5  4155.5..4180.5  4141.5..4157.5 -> -0.1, 9.08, 9.58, 9.45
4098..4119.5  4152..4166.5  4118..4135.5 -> -0.9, 8.72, 9.5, 9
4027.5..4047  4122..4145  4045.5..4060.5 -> -0.4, 9.39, 9.49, 9.41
